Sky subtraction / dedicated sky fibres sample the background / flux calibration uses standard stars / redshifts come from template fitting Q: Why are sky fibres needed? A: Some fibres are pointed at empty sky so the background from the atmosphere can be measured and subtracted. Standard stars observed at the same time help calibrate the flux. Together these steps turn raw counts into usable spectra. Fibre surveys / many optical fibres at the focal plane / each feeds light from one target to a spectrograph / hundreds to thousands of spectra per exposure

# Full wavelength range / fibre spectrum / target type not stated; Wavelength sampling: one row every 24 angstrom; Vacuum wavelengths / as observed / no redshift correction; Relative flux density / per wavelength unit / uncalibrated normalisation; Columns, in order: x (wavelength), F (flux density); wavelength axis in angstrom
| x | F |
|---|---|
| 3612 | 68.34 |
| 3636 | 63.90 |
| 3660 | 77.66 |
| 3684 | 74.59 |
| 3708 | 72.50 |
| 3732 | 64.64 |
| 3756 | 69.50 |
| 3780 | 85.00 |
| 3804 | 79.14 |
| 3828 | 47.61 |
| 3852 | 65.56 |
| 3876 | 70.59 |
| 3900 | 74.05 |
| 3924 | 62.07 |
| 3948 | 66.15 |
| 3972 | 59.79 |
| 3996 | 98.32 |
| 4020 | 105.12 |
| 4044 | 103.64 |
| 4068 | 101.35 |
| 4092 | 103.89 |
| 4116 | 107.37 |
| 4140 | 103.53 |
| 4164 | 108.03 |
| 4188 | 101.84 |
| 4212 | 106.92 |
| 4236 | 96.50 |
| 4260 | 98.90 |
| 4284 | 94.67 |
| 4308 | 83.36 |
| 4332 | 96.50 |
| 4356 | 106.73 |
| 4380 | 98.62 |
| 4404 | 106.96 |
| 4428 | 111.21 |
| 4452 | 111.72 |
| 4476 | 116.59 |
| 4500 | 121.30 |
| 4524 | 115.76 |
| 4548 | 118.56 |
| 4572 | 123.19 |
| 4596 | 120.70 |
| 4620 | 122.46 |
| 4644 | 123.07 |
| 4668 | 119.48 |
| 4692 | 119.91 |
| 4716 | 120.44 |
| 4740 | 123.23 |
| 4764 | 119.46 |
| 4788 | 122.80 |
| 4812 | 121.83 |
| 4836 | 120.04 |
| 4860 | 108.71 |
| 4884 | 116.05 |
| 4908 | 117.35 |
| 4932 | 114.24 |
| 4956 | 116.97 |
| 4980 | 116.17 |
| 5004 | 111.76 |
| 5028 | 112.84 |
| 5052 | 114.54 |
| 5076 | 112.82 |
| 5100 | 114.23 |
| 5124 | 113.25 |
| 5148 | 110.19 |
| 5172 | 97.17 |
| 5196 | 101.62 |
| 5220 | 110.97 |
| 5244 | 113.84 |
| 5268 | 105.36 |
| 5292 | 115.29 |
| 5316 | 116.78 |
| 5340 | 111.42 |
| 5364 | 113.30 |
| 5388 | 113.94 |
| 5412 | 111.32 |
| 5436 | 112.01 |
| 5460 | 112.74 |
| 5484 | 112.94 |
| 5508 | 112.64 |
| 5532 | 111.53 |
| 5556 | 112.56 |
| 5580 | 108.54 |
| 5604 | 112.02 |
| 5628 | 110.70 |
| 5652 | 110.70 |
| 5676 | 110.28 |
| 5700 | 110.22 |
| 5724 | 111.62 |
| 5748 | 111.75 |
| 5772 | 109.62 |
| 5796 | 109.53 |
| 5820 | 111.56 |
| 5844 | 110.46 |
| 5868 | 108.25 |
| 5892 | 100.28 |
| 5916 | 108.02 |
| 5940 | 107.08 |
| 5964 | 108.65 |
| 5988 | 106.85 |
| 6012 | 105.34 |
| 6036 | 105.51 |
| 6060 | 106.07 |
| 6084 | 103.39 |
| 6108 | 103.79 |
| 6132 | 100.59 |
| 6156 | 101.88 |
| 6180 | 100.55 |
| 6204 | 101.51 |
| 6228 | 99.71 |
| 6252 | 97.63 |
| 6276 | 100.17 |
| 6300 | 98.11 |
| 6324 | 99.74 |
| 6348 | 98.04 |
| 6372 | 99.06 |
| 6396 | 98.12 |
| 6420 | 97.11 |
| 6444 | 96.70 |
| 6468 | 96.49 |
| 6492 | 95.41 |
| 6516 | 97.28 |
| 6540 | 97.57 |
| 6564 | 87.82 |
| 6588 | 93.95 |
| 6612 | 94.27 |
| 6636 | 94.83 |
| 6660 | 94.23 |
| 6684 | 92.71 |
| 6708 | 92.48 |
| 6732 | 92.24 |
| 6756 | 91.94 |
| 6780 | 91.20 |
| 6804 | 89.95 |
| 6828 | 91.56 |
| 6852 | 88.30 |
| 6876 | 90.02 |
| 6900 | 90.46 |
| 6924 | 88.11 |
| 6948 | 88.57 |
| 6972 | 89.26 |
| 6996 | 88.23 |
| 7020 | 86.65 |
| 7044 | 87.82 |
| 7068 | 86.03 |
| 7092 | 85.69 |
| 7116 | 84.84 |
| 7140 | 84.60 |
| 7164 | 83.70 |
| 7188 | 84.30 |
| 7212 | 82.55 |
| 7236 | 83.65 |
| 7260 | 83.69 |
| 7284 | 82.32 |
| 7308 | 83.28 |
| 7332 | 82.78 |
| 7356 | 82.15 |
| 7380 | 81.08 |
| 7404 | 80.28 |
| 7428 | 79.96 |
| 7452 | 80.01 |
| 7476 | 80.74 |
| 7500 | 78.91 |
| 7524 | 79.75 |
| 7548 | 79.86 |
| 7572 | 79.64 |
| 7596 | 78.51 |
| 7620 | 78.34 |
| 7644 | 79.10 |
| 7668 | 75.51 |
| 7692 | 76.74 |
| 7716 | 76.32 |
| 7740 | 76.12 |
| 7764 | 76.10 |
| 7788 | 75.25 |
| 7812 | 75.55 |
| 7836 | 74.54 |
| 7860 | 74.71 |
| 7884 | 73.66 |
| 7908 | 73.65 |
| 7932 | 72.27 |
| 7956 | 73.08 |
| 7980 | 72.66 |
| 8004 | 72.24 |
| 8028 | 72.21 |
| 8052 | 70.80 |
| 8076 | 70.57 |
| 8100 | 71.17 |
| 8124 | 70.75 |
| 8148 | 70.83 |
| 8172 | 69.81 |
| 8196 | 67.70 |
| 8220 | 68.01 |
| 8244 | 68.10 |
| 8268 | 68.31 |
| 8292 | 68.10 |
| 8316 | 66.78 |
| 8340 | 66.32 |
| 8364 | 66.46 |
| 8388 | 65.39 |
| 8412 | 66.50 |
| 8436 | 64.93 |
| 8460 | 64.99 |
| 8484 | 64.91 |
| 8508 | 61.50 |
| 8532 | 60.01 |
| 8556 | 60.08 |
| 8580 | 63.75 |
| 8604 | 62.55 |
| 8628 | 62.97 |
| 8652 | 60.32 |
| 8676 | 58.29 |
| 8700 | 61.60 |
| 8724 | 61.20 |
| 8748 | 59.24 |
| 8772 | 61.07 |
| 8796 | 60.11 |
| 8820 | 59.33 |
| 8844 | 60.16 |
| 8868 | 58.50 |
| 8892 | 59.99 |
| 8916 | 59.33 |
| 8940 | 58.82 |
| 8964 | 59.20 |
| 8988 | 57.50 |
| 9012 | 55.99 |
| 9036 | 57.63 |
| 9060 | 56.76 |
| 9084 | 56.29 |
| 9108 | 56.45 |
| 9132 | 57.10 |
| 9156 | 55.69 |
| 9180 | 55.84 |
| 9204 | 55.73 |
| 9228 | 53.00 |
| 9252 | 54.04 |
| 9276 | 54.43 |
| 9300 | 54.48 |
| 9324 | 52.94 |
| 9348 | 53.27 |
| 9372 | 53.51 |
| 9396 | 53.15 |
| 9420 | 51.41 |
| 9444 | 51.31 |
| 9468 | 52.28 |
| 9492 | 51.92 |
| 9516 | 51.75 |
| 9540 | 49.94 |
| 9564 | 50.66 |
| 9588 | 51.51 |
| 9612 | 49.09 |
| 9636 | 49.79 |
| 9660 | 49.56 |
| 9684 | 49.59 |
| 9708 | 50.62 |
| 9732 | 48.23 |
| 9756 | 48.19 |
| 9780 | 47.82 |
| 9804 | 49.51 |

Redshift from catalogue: 0.00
